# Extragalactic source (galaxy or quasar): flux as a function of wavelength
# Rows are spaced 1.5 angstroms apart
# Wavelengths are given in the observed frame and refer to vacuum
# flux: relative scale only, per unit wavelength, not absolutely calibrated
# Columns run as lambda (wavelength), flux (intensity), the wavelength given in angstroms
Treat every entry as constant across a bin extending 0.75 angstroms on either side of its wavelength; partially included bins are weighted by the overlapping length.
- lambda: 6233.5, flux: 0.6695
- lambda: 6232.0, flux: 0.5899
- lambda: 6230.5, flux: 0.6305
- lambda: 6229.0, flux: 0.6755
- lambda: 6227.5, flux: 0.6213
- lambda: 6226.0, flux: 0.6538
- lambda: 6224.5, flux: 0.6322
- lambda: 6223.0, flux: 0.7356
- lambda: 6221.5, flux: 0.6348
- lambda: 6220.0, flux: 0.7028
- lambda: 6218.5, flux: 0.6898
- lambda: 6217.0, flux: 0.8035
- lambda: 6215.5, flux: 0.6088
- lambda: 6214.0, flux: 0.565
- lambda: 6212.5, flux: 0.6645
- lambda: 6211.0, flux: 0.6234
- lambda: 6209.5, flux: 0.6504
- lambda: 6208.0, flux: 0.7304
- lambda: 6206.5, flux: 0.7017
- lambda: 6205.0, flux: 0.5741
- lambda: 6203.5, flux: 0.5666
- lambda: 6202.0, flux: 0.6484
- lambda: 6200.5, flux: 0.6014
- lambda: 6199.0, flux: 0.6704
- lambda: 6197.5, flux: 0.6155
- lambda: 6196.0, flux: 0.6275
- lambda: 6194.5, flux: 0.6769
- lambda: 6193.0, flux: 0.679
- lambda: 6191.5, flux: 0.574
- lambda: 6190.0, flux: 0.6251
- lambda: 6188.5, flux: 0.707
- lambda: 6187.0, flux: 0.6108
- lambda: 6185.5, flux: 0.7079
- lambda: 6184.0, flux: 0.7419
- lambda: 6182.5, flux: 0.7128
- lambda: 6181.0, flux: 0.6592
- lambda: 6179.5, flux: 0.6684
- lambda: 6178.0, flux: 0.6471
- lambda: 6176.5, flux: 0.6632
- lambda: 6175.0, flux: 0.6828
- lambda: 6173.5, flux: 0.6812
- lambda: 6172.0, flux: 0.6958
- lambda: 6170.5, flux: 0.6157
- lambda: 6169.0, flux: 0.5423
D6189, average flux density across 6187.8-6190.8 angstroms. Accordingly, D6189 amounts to 0.664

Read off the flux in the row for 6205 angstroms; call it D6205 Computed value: 0.5741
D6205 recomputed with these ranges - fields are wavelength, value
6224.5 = 0.6322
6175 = 0.6828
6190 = 0.6251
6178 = 0.6471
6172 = 0.6958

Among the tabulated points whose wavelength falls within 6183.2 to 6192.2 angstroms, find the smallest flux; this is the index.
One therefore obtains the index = 0.574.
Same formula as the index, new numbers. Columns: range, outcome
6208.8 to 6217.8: 0.565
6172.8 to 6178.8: 0.6471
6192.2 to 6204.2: 0.5666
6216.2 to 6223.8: 0.6348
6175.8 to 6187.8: 0.6108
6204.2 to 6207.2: 0.5741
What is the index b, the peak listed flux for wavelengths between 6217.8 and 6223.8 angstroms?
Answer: 0.7356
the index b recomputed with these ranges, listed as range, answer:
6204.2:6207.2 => 0.7017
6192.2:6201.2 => 0.679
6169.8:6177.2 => 0.6958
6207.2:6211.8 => 0.7304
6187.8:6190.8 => 0.707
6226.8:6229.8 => 0.6755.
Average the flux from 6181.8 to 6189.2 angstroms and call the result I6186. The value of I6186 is 0.696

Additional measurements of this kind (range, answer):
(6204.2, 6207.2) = 0.636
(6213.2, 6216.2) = 0.588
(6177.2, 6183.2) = 0.671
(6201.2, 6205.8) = 0.598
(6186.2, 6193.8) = 0.64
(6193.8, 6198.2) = 0.64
